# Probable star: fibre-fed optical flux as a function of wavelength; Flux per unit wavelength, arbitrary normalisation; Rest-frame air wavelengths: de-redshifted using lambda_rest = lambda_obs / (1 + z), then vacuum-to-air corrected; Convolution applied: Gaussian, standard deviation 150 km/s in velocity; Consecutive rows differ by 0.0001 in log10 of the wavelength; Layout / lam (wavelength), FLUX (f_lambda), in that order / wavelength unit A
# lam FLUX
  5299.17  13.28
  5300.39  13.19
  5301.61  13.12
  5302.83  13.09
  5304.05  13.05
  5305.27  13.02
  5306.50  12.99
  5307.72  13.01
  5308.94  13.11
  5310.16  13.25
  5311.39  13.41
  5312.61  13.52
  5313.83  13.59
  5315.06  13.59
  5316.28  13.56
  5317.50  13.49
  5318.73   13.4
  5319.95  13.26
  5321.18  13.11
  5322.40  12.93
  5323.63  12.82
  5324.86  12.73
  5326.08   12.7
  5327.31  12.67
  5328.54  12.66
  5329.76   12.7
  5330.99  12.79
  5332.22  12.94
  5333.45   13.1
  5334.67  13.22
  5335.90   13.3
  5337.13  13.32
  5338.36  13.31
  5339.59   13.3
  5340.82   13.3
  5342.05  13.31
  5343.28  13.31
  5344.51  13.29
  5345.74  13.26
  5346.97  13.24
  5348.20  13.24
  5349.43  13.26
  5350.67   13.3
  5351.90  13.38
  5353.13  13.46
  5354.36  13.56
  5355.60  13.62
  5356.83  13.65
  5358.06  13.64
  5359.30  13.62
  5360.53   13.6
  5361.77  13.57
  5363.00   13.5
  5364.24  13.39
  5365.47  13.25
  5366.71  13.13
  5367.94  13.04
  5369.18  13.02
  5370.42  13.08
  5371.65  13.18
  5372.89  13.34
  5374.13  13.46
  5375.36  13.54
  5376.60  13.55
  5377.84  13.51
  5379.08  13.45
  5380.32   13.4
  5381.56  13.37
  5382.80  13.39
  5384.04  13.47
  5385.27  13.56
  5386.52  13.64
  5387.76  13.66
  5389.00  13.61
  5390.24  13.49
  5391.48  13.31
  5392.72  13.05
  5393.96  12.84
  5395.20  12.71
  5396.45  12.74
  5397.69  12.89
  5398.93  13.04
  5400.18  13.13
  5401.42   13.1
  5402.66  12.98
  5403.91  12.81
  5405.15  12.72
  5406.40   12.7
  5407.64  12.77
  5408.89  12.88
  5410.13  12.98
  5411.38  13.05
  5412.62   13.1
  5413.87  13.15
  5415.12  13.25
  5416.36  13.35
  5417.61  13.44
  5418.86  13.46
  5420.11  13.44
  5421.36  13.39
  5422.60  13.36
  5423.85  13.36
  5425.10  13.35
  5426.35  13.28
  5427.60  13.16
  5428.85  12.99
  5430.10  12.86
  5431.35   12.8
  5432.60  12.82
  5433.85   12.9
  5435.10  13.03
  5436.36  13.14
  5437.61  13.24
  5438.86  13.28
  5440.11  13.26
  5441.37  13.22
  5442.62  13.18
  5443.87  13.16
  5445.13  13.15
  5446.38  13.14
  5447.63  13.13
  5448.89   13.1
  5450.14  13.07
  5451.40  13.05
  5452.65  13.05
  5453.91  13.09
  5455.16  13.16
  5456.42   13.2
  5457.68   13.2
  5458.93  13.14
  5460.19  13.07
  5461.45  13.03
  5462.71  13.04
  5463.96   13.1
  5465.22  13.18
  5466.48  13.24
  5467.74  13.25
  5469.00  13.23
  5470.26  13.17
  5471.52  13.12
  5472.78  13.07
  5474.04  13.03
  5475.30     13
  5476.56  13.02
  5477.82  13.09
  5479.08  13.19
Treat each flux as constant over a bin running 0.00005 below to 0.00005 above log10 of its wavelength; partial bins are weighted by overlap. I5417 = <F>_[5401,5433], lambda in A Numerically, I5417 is 13.1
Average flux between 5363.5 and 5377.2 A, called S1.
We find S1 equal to 13.3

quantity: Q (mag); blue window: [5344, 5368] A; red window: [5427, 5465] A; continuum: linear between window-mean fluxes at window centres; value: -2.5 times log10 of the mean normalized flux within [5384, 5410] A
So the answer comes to 0.014 mag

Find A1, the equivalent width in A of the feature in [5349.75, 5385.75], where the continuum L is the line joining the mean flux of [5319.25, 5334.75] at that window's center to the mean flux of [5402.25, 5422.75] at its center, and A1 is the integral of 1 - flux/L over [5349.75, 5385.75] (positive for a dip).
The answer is -1.2 A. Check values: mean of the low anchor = 12.9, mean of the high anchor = 13.1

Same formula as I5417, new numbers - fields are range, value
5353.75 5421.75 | 13.3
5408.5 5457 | 13.2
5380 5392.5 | 13.5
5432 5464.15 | 13.1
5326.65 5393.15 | 13.3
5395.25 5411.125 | 12.9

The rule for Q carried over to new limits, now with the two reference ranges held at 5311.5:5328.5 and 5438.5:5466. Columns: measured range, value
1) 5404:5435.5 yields 0.00 mag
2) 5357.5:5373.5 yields -0.01 mag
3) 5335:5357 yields -0.01 mag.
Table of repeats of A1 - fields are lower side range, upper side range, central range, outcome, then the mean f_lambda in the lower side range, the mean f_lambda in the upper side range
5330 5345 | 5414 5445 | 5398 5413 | 0.3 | 13.2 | 13.2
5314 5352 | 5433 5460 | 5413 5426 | -0.2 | 13.2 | 13.1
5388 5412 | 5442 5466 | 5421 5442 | -0.1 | 13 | 13.1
